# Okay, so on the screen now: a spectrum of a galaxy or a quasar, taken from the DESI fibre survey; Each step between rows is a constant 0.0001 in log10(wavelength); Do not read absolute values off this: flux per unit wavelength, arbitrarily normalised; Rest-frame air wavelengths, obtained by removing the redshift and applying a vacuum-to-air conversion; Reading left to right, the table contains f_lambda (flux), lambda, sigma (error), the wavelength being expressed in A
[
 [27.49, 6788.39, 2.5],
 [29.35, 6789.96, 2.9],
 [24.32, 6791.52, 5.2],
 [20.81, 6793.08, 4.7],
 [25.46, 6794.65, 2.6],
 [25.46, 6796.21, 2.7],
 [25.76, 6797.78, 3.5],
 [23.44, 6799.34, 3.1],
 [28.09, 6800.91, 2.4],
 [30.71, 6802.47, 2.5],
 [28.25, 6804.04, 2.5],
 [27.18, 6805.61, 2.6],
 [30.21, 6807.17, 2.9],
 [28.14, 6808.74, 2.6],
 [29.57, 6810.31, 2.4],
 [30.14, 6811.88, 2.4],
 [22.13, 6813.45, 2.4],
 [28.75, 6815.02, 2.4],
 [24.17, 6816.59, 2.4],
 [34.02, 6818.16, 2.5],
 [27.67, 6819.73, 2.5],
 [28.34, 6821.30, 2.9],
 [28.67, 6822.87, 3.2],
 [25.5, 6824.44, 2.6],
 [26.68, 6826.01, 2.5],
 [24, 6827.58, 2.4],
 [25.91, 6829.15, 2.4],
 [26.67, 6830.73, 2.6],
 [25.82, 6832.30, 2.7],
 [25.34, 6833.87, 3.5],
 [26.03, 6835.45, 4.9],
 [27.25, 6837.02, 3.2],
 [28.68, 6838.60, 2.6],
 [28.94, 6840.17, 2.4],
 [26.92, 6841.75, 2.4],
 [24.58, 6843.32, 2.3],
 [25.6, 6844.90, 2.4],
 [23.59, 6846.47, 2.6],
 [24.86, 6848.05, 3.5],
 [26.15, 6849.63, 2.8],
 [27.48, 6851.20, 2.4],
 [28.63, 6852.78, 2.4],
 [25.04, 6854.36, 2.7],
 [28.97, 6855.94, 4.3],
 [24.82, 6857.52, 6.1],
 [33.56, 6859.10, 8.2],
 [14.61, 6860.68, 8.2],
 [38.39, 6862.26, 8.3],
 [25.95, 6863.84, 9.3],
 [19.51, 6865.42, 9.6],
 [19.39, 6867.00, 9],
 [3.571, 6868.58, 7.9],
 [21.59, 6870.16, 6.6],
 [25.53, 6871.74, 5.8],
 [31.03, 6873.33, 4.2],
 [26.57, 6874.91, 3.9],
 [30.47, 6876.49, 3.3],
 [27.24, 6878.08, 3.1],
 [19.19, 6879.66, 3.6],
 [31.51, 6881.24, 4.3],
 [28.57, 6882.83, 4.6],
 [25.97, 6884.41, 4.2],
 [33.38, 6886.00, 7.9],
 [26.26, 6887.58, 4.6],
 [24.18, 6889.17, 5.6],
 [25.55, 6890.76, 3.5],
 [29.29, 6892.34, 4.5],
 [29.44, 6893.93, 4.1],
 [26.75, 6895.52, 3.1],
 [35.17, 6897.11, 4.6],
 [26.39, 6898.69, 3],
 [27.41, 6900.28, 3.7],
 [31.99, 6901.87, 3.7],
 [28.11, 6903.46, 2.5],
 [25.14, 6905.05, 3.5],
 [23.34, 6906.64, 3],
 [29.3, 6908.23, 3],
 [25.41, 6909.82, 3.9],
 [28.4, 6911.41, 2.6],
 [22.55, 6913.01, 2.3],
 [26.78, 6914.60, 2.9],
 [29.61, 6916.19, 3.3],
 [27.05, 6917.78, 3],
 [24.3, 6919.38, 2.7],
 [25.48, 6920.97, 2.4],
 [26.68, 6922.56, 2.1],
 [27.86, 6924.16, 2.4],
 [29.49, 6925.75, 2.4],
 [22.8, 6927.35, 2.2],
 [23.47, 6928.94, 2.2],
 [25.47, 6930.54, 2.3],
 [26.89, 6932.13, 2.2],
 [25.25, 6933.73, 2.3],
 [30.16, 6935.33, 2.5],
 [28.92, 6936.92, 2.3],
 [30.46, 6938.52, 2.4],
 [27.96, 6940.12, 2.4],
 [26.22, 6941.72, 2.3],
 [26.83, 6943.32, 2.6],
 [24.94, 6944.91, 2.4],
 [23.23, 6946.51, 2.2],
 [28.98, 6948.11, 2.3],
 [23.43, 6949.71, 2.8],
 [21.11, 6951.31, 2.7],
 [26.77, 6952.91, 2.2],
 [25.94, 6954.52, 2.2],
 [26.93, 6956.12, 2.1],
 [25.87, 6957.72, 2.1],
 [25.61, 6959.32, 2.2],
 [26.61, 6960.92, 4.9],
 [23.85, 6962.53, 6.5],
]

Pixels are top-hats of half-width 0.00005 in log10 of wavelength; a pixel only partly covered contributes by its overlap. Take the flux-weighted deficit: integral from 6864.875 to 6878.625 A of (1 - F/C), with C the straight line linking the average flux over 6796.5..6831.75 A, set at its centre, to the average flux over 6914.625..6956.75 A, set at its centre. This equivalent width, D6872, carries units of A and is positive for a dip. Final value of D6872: 2.1 A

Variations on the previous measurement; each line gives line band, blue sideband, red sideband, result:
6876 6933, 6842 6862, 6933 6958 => -1.8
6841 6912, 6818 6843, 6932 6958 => 1.3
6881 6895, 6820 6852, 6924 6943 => -0.7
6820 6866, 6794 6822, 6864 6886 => -1.1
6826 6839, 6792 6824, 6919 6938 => 0.5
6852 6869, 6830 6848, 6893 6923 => 1.5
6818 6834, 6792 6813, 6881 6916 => 0.2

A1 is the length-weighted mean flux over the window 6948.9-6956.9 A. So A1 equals 24.8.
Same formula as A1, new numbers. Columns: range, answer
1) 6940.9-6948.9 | 26.1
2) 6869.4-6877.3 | 27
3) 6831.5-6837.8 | 26.1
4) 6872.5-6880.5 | 26.9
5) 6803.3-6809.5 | 28.5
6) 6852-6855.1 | 26.8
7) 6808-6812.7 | 29.2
